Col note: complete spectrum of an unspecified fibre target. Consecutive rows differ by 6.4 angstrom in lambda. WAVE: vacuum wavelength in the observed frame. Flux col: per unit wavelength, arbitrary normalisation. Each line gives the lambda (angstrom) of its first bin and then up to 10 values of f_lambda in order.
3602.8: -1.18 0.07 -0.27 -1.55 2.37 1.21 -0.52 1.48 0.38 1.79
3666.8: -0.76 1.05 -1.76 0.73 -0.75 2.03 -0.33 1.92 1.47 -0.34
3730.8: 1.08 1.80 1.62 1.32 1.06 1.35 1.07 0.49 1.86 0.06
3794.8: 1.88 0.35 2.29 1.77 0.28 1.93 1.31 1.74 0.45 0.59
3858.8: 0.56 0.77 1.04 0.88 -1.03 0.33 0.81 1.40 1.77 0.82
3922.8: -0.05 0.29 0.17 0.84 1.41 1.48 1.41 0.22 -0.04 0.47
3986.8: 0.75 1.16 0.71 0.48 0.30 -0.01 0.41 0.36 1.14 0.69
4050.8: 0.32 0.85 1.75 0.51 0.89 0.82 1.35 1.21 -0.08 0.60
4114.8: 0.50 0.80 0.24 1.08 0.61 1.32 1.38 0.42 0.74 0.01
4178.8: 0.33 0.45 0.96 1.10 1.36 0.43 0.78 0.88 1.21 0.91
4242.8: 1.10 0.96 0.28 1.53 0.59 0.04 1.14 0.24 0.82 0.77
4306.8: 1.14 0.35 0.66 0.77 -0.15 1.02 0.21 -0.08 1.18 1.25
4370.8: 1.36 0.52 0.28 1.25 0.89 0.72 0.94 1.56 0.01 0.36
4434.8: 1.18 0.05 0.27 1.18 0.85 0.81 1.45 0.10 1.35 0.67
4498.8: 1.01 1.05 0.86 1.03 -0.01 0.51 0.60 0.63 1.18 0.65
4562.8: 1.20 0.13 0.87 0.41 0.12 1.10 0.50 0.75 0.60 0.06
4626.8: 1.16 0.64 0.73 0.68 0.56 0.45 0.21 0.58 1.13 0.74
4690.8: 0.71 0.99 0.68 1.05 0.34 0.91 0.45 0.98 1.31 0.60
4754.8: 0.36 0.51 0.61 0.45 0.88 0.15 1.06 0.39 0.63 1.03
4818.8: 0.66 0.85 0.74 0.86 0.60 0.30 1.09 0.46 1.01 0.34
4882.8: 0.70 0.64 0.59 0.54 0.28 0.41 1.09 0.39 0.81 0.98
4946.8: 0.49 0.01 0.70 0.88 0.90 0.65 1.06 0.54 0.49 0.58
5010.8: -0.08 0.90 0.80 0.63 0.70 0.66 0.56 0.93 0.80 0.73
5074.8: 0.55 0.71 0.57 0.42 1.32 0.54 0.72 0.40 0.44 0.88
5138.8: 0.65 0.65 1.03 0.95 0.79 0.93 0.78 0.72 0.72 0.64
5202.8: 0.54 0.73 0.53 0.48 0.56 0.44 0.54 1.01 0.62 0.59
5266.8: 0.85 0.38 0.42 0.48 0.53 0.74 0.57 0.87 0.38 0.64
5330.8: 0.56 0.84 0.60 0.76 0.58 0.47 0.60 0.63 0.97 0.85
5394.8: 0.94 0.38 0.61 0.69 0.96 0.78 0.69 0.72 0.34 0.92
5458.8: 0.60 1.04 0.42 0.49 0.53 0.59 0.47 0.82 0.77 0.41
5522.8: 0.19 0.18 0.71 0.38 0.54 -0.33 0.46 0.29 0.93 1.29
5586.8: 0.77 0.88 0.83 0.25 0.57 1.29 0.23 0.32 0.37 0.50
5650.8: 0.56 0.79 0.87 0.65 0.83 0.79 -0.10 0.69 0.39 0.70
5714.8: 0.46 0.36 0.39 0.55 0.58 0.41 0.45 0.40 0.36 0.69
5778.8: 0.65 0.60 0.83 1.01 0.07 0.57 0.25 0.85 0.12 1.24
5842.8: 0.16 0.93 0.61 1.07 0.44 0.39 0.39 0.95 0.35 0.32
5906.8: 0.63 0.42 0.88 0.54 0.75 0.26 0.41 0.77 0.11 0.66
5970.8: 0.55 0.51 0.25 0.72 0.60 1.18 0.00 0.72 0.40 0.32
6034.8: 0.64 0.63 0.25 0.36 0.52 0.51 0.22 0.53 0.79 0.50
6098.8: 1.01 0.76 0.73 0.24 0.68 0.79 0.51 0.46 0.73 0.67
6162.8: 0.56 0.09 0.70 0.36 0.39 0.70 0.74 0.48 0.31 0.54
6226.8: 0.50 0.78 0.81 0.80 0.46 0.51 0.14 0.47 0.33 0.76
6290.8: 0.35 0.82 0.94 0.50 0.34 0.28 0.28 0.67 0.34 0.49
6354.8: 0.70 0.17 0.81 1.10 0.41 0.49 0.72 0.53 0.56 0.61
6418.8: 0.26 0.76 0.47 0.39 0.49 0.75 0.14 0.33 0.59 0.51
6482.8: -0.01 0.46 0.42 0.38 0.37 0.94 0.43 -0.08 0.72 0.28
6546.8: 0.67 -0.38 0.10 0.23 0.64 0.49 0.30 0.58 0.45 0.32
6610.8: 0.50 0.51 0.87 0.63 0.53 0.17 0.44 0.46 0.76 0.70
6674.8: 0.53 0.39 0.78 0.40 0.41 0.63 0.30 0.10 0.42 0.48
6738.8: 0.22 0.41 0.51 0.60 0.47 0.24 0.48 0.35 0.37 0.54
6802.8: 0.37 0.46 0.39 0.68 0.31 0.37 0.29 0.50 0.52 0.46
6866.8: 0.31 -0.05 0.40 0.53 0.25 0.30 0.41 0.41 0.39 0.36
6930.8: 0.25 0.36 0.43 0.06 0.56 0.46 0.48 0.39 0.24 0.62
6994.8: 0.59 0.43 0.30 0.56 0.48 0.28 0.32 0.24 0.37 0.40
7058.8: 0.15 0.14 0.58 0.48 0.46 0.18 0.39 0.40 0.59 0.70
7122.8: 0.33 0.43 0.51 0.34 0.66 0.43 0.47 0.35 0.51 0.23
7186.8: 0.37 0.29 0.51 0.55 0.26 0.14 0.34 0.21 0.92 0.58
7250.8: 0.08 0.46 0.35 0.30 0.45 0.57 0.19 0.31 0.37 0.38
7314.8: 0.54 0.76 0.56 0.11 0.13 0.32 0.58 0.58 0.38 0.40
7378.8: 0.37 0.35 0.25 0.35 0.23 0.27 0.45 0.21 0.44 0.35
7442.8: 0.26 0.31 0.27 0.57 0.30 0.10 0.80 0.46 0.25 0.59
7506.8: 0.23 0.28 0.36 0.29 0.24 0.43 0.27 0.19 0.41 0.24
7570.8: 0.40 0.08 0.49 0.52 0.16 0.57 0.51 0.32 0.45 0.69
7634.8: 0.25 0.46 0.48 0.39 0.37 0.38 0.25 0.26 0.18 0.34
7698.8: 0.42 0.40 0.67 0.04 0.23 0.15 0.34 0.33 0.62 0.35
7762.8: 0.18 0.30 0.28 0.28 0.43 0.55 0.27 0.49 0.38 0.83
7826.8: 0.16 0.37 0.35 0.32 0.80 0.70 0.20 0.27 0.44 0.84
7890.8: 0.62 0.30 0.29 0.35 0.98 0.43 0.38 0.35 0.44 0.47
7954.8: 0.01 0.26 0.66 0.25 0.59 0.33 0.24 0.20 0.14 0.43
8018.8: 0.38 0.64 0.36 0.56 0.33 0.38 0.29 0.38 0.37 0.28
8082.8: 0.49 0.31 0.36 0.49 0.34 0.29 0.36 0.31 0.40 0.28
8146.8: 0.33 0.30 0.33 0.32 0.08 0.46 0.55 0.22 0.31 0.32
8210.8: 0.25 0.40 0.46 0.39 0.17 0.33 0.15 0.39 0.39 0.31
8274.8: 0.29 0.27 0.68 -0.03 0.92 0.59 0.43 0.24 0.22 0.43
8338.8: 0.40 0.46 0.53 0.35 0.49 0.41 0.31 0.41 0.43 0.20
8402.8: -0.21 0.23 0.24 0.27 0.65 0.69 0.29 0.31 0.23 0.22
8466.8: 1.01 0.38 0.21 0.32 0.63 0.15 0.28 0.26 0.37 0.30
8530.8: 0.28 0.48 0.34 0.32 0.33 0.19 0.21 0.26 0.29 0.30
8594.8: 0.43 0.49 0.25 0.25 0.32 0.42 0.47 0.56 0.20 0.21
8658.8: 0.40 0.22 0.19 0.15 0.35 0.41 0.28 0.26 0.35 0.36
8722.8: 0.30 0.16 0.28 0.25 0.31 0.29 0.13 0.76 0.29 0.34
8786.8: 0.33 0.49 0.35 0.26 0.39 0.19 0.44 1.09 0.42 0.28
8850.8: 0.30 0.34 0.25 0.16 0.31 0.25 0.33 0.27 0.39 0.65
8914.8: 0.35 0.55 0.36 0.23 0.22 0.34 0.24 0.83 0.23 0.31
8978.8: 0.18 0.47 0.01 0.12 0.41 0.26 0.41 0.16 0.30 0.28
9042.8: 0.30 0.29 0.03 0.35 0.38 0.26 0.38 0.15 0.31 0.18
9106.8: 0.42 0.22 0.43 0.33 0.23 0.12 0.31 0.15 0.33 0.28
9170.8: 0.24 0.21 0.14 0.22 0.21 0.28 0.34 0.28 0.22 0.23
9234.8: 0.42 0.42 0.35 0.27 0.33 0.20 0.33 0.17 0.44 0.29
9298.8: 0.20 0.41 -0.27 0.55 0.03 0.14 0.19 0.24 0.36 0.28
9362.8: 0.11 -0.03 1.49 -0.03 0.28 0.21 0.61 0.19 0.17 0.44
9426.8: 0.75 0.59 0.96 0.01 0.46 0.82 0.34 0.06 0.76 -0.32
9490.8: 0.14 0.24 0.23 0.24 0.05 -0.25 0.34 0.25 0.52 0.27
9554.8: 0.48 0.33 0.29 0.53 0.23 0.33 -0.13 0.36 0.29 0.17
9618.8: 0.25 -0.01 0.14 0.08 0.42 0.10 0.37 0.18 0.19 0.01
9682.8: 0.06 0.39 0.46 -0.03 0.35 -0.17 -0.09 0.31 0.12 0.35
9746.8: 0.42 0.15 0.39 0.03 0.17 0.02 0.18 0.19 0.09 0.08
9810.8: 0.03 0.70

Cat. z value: 0.75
